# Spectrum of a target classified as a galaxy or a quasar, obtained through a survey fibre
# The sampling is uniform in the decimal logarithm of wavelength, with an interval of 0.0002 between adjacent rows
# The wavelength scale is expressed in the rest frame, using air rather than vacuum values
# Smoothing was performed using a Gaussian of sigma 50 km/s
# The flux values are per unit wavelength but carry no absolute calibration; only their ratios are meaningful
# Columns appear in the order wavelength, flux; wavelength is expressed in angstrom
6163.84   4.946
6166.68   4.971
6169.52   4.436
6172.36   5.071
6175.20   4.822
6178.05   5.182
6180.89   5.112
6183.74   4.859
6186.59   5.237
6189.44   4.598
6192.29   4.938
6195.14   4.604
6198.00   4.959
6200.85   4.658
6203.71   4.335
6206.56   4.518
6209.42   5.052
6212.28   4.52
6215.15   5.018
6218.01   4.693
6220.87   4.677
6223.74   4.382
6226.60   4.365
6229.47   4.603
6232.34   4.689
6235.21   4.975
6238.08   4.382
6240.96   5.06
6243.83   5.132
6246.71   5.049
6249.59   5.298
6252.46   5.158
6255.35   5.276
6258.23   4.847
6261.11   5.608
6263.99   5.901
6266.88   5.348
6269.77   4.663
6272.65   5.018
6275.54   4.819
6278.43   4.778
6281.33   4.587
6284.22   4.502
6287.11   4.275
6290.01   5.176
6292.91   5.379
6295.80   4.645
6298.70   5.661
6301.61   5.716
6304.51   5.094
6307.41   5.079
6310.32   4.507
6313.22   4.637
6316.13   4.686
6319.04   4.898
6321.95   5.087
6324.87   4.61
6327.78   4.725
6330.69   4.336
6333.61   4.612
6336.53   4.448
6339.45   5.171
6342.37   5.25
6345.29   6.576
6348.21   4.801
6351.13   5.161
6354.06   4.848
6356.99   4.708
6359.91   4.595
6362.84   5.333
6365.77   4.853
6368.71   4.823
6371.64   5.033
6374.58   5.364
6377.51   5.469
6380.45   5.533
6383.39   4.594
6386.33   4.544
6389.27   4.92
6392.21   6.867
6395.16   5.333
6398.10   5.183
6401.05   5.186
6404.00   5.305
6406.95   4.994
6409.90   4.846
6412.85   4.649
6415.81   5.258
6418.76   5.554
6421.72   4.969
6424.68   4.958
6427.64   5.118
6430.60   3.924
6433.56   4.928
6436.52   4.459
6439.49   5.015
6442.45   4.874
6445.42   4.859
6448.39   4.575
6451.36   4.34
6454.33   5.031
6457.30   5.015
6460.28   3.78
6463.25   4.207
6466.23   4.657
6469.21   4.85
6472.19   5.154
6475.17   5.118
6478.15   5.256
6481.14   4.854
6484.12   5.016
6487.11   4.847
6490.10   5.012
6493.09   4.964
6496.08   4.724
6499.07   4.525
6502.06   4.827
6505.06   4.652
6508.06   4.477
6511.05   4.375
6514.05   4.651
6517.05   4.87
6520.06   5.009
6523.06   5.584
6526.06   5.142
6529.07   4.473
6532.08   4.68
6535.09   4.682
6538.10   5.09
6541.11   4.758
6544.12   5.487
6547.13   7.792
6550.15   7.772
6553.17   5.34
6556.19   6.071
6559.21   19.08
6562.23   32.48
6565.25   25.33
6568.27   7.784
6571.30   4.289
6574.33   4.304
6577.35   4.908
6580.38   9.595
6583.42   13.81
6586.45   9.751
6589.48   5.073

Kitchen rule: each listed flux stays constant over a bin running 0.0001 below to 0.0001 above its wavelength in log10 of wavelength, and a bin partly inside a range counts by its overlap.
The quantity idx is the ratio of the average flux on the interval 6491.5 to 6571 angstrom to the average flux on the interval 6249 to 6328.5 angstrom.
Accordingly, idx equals 1.52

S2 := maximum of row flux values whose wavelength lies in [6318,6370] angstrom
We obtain 6.576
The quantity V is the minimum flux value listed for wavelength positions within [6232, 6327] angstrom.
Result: 4.275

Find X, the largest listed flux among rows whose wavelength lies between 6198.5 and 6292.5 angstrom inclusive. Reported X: 5.901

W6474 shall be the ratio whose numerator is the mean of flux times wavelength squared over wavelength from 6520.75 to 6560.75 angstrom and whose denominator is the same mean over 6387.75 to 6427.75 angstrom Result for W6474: 1.32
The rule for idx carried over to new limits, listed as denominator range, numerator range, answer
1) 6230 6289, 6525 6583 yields 1.82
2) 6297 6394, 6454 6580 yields 1.31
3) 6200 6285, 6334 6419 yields 1.05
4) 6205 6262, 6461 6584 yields 1.42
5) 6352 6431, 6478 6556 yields 1.01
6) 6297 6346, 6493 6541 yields 0.96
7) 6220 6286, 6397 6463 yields 0.98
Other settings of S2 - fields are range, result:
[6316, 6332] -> 5.087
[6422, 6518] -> 5.256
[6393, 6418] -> 5.333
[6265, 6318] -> 5.716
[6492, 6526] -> 5.584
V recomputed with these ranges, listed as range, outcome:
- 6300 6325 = 4.507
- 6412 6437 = 3.924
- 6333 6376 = 4.448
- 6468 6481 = 4.85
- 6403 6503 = 3.78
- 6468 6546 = 4.375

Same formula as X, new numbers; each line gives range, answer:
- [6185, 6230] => 5.237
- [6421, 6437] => 5.118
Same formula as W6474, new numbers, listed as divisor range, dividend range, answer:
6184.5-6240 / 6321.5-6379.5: 1.11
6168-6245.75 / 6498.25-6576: 1.78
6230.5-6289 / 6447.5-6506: 1.03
